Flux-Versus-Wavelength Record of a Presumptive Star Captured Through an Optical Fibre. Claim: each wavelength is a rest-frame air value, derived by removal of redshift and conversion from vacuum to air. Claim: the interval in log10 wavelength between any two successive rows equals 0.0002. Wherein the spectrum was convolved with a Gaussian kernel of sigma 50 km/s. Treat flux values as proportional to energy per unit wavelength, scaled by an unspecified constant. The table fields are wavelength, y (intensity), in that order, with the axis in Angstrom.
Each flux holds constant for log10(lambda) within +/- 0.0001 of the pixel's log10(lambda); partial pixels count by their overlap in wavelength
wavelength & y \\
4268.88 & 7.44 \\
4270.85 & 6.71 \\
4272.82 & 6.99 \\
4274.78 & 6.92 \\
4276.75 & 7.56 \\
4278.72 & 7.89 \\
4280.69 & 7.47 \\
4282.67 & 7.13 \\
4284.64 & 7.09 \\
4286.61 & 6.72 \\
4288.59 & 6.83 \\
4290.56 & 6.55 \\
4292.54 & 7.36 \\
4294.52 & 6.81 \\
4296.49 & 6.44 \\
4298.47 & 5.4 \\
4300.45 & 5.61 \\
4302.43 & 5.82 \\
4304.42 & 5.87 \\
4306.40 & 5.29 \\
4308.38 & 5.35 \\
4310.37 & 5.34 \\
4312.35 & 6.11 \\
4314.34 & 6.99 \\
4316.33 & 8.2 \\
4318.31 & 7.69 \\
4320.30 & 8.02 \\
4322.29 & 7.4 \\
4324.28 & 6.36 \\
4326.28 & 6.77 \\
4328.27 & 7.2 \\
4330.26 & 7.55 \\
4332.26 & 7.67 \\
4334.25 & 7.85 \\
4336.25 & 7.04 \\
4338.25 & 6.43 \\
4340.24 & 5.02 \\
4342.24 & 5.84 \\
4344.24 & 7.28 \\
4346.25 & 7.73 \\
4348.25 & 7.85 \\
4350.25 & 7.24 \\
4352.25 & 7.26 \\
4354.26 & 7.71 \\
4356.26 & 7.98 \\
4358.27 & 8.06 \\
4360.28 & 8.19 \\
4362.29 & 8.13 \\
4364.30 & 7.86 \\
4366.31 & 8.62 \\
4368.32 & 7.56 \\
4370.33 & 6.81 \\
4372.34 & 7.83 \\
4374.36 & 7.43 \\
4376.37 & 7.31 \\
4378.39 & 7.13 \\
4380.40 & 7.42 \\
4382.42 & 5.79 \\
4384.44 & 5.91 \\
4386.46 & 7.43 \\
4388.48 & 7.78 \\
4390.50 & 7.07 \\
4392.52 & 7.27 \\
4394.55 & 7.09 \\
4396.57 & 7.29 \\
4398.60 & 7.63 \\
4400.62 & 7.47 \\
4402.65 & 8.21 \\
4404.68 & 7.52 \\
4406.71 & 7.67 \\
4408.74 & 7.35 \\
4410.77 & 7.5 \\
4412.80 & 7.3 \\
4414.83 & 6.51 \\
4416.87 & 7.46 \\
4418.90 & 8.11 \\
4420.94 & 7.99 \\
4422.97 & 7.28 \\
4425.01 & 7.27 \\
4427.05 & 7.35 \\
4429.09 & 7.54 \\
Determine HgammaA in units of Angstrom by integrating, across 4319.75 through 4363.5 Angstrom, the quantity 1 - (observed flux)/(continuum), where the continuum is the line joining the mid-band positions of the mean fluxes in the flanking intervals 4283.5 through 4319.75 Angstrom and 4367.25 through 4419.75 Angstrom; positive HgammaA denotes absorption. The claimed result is -3.07 Angstrom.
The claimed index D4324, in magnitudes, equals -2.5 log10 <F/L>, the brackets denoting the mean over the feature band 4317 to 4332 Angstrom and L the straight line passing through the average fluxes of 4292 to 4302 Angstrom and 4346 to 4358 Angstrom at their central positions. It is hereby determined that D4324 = -0.06 mag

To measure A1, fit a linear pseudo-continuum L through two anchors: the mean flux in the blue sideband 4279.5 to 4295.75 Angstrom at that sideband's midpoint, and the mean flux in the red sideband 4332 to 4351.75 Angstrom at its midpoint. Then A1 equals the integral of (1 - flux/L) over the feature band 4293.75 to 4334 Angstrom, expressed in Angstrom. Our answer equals 2.1 Angstrom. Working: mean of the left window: 7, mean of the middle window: 6.62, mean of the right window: 6.98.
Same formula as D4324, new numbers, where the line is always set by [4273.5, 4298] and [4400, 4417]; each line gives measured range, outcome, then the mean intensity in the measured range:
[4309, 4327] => 0.028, 6.95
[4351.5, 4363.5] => -0.090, 7.9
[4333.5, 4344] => 0.118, 6.46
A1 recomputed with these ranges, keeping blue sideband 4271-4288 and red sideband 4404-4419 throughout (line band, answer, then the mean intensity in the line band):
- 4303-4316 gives 2.3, 5.94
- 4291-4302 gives 1.4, 6.31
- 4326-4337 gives -0.2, 7.39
